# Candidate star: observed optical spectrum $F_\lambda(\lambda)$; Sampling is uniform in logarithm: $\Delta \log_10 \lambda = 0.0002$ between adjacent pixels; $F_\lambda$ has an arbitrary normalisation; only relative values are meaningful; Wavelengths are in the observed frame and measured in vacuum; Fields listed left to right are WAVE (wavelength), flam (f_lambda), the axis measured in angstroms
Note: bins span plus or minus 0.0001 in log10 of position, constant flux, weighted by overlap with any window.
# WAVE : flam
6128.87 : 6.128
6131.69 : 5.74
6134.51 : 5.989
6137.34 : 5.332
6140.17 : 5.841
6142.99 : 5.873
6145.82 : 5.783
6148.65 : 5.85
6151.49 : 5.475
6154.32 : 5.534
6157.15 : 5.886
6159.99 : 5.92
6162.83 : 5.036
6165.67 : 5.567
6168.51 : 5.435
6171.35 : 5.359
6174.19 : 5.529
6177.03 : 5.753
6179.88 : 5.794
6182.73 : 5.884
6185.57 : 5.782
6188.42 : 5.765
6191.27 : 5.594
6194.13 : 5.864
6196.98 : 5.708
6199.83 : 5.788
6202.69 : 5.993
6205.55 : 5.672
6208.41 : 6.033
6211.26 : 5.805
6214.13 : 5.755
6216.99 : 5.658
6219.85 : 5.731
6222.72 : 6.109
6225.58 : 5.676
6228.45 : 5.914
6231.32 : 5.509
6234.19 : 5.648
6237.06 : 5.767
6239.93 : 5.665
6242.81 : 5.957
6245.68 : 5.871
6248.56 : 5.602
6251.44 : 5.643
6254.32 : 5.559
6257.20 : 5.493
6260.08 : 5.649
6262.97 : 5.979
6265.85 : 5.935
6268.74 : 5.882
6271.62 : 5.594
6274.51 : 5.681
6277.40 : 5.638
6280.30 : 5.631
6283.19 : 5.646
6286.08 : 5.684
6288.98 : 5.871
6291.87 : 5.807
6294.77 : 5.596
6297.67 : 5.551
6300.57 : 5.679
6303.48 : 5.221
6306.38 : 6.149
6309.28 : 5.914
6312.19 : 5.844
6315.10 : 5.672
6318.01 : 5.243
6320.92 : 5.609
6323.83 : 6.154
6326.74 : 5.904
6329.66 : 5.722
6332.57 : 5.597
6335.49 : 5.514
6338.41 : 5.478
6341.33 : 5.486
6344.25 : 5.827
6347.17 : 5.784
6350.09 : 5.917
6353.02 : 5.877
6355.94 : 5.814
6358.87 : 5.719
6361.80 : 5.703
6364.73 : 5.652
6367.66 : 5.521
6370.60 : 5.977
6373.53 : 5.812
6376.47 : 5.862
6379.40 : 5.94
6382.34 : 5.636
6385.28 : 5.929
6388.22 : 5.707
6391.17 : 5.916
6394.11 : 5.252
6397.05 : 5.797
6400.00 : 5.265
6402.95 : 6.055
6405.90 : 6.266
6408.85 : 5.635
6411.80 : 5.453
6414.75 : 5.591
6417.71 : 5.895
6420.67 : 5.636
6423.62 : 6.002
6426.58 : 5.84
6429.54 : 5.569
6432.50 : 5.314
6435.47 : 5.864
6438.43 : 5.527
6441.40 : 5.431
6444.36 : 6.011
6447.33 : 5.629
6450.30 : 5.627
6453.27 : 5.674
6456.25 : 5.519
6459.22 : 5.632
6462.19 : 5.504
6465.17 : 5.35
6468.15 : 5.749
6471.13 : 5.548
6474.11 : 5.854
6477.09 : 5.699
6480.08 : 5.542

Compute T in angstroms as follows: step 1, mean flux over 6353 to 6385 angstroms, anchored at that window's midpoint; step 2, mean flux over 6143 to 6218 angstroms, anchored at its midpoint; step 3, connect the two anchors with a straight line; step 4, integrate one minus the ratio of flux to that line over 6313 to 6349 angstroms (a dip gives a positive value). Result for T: 0.6 angstroms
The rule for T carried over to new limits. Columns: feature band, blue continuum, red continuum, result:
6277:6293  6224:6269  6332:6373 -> 0.0 angstroms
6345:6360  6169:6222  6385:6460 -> -0.3 angstroms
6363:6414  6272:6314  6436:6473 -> -0.9 angstroms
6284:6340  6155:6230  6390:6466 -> 0.0 angstroms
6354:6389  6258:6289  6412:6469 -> -0.6 angstroms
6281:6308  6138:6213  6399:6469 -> 0.0 angstroms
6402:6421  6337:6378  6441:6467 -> -0.4 angstroms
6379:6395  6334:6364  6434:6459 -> -0.1 angstroms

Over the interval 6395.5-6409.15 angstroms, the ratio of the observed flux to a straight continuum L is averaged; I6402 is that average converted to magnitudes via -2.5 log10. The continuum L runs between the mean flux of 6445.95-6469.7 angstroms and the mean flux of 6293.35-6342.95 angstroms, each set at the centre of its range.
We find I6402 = -0.04 mag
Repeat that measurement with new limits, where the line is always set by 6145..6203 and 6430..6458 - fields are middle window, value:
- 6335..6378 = -0.02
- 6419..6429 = -0.03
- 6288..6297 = -0.02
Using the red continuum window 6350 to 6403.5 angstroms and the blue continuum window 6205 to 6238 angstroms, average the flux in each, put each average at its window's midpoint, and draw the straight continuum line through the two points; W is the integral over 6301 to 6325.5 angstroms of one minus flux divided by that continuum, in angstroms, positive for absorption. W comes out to 0.1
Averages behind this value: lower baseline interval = 5.78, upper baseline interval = 5.75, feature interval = 5.72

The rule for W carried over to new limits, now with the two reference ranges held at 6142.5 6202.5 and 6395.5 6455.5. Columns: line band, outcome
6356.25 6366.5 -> -0.01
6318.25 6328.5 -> -0.21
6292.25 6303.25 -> 0.20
